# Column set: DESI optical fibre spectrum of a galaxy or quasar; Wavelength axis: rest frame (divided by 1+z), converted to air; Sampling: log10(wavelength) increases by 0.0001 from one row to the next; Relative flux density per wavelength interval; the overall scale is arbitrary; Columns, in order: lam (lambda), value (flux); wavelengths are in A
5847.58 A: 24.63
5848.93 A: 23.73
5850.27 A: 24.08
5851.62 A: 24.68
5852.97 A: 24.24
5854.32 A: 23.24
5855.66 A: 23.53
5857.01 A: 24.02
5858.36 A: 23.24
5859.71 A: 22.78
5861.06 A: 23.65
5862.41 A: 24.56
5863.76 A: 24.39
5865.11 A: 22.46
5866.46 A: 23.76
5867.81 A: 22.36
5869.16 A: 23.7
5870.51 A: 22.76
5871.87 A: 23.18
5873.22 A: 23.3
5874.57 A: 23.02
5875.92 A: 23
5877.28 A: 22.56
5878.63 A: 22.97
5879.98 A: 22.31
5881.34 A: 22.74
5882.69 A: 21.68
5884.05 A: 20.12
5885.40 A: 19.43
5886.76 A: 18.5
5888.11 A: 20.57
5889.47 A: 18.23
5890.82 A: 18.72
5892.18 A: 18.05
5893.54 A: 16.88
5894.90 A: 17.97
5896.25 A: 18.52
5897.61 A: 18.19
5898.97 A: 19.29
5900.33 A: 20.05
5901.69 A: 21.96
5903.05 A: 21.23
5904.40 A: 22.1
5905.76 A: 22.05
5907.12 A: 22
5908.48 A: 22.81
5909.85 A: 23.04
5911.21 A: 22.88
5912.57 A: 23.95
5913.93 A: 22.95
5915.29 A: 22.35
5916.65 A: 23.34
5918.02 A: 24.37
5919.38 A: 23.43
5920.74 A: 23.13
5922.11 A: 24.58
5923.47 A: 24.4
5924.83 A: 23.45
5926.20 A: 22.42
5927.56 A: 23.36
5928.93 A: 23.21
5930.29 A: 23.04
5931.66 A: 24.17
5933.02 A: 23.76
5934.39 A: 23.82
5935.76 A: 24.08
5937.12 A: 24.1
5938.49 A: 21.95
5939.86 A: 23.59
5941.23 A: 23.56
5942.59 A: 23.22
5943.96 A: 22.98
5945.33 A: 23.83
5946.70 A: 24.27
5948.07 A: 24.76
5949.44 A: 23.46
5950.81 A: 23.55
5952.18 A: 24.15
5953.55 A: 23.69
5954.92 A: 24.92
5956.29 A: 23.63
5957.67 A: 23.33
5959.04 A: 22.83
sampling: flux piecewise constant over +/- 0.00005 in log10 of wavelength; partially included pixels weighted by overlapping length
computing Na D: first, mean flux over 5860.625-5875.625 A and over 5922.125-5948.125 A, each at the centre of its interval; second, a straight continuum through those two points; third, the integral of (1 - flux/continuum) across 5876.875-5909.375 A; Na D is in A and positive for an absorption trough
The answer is 4.3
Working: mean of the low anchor 23.4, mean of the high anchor 23.6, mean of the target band 20.4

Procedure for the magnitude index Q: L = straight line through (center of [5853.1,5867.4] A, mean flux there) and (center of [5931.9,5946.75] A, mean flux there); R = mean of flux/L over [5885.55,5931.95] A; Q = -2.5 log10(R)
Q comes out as 0.095 mag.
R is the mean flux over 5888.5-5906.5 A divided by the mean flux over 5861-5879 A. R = 0.8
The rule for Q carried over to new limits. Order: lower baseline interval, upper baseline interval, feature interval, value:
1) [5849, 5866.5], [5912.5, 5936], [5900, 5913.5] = 0.06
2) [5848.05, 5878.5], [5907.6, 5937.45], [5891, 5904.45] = 0.21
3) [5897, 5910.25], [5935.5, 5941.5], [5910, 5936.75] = -0.05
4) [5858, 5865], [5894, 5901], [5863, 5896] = -0.01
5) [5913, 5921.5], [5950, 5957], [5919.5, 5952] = 0.00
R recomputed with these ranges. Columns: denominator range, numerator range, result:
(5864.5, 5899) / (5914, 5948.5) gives 1.12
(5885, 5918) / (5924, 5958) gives 1.14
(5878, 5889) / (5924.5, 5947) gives 1.12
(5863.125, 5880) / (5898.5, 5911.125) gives 0.94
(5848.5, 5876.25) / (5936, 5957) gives 1.01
